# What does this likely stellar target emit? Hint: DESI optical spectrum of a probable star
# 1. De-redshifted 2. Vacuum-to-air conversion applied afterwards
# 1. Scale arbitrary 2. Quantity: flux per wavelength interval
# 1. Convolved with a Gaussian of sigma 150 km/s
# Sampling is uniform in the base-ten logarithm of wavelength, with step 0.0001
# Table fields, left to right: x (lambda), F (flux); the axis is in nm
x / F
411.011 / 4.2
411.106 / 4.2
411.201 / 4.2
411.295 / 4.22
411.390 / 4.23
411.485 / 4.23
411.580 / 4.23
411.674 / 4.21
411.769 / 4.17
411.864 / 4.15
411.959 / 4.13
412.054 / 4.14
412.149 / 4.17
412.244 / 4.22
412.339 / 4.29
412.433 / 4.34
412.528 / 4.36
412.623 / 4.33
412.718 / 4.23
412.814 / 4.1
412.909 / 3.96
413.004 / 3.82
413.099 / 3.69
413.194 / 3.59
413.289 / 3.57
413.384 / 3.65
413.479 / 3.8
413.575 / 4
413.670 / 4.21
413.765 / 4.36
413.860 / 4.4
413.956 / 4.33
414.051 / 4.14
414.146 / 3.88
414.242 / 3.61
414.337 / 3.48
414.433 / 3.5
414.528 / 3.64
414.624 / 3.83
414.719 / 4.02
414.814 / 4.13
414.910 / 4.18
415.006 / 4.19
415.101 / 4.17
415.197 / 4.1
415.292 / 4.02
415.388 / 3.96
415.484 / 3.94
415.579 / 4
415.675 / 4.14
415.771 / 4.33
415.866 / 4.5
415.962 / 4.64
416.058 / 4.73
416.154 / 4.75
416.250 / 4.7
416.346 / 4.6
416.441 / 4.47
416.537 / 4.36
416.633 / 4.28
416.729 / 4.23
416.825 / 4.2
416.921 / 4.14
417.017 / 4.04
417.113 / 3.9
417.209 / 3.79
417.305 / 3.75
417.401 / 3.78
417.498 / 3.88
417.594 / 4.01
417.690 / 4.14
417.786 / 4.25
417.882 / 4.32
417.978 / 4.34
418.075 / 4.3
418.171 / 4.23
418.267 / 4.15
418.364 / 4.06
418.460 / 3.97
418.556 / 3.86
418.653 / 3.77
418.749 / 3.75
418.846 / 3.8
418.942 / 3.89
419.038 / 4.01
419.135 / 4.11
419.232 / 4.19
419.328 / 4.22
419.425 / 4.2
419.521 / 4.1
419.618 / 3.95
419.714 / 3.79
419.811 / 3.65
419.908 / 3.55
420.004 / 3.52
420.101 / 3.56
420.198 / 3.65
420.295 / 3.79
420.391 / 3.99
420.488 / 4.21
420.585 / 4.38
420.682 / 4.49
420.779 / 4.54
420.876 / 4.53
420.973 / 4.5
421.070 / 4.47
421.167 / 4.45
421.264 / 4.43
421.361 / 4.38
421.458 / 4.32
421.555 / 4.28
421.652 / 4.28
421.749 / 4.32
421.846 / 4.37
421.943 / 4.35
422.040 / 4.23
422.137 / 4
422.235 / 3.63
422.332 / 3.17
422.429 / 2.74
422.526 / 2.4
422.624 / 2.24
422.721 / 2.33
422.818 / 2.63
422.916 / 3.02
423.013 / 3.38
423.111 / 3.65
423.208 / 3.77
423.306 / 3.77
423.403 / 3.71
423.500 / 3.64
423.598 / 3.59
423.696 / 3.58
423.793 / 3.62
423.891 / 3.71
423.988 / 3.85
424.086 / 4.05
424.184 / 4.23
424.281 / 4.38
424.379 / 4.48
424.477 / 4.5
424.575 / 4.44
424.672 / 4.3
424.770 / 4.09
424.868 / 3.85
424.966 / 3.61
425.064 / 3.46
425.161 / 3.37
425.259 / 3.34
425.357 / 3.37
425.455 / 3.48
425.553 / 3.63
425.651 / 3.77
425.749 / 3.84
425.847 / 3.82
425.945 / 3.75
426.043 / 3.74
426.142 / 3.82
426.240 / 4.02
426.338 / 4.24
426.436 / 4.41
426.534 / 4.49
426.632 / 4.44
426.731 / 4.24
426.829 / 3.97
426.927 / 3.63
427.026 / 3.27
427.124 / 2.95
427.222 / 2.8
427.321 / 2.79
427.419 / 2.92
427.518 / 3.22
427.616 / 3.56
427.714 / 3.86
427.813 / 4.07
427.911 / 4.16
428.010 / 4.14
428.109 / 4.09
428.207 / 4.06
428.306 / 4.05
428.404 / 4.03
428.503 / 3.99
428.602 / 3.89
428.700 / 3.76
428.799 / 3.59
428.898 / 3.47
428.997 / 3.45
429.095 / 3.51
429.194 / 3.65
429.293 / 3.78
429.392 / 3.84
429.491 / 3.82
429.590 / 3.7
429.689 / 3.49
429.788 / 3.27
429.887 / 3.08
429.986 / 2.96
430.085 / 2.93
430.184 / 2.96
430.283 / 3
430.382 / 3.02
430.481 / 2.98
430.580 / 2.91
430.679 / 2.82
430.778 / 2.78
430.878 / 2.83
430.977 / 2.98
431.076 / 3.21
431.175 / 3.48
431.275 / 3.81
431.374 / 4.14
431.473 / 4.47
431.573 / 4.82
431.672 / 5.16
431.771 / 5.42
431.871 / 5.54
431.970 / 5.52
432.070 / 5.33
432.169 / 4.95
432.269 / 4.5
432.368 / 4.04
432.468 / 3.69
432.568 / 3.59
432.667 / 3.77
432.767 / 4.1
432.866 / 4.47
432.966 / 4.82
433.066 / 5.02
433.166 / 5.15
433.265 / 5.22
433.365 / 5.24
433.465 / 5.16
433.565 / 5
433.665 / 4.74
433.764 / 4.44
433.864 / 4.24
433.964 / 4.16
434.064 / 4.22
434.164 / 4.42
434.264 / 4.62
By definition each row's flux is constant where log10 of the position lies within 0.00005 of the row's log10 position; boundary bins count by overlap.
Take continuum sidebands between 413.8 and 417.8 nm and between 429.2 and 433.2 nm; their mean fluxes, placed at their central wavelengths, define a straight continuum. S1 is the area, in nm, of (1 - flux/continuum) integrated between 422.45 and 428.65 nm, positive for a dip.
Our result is 0.43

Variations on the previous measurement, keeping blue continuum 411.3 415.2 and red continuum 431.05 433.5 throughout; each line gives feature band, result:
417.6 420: 0.11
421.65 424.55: 0.45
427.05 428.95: 0.35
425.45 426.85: 0.13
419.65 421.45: 0.06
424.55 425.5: 0.15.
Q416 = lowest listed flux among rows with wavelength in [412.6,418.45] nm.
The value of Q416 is 3.48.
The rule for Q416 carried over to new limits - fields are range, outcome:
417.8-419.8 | 3.75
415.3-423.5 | 2.24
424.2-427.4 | 2.79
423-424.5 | 3.38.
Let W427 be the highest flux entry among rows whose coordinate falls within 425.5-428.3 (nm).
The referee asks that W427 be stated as 4.49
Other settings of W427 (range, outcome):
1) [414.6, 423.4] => 4.75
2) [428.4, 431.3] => 4.03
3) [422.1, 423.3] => 4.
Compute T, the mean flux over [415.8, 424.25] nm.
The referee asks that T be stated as 3.97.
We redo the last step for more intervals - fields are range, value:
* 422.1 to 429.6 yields 3.68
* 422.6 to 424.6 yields 3.65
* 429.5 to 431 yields 3.07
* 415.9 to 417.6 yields 4.24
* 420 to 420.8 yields 4.02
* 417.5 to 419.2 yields 4.05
